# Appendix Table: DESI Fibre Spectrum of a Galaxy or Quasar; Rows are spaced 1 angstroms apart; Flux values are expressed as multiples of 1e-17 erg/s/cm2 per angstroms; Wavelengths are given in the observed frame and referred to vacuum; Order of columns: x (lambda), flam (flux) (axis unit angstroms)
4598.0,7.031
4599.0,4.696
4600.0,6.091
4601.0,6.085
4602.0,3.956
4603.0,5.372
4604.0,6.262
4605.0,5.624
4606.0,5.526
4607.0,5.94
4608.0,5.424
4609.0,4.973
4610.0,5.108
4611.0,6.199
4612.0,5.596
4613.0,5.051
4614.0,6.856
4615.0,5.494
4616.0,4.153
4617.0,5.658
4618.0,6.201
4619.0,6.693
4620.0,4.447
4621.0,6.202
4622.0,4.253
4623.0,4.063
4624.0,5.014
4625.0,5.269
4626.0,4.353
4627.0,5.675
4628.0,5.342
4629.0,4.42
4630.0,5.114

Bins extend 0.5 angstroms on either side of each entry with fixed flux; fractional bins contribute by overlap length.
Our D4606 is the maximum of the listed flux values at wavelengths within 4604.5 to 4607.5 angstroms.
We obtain 5.94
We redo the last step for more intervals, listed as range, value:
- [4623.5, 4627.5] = 5.675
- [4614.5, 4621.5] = 6.693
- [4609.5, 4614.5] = 6.856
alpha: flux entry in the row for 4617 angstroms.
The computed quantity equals 5.658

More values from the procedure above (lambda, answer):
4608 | 5.424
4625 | 5.269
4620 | 4.447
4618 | 6.201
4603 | 5.372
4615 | 5.494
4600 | 6.091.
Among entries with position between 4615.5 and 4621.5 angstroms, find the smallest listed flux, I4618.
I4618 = 4.153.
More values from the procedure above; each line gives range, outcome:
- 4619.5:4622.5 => 4.253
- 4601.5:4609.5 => 3.956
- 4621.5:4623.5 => 4.063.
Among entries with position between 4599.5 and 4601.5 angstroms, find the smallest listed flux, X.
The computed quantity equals 6.085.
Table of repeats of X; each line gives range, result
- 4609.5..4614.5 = 5.051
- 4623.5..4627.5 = 4.353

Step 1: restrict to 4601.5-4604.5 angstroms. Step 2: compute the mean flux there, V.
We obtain 5.2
